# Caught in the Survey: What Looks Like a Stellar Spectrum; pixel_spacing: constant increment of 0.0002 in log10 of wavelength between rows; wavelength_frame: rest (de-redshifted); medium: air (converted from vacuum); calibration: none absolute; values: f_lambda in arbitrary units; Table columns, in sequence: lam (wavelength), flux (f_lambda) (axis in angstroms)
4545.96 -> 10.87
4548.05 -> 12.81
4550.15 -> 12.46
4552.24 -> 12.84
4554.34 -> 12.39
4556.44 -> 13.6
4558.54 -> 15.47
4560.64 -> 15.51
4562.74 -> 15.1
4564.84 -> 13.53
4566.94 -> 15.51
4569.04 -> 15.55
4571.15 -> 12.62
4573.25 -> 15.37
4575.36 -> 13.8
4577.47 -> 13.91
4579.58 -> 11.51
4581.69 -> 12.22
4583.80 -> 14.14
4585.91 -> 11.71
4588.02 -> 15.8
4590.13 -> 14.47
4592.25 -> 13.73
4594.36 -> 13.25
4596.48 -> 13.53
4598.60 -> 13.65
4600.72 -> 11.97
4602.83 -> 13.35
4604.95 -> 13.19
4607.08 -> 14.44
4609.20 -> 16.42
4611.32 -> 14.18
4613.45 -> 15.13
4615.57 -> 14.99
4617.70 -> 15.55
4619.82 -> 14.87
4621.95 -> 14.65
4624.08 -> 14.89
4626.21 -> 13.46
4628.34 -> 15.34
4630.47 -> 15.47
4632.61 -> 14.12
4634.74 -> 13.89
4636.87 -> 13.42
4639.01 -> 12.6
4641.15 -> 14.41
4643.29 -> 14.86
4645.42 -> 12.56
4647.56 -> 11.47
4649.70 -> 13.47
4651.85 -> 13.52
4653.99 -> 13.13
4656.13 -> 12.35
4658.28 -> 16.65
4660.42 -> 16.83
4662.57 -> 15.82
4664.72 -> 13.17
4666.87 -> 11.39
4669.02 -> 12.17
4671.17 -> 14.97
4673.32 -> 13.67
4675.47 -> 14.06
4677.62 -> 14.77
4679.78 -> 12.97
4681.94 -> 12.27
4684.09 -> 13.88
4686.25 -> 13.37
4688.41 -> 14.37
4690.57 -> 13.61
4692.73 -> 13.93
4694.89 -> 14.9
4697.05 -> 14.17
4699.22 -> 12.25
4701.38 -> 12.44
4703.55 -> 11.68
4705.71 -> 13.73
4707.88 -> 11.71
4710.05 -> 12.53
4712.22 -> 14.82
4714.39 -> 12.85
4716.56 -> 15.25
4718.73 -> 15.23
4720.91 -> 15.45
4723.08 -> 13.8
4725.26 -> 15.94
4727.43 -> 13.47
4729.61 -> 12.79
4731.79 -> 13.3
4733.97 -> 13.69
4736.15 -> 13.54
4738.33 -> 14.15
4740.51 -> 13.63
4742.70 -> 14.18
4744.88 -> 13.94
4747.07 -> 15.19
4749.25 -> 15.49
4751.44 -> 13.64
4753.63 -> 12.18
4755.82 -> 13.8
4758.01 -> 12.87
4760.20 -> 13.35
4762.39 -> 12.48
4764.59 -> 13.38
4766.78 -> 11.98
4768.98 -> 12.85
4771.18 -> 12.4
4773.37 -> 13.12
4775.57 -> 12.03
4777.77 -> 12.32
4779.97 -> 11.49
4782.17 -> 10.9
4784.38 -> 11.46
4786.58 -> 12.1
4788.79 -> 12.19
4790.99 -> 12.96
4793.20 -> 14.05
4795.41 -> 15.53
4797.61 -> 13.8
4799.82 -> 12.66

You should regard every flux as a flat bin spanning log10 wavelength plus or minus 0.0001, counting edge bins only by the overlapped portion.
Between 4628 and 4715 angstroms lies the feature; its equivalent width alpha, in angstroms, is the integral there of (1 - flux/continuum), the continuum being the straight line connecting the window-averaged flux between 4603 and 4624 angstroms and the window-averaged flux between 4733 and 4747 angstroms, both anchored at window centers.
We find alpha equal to 4.6 angstroms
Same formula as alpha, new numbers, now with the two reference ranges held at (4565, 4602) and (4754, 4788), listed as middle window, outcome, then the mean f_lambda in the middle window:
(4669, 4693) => -1.28 angstroms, 13.7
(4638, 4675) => -1.47 angstroms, 13.7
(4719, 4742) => -2.40 angstroms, 14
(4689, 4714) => -0.72 angstroms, 13.3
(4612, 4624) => -1.38 angstroms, 15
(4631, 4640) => -0.20 angstroms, 13.6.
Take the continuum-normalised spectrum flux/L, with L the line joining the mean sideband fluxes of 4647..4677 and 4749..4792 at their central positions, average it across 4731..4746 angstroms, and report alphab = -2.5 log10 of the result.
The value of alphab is -0.07 mag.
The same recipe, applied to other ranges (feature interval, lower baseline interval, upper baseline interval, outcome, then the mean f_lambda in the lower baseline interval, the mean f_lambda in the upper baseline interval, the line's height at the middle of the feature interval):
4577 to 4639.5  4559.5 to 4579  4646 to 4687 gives 0.01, 14.5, 13.7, 14.2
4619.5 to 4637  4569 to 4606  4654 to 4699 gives -0.06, 13.5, 13.9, 13.7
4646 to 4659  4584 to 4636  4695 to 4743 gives 0.06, 14.3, 13.7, 14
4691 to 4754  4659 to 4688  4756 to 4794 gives -0.05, 13.8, 12.5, 13.2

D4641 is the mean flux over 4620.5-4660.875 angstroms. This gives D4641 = 14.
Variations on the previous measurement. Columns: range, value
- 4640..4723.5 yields 13.7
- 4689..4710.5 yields 13.1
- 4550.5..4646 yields 14.1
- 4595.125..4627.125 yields 14.3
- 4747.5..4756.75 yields 13.9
